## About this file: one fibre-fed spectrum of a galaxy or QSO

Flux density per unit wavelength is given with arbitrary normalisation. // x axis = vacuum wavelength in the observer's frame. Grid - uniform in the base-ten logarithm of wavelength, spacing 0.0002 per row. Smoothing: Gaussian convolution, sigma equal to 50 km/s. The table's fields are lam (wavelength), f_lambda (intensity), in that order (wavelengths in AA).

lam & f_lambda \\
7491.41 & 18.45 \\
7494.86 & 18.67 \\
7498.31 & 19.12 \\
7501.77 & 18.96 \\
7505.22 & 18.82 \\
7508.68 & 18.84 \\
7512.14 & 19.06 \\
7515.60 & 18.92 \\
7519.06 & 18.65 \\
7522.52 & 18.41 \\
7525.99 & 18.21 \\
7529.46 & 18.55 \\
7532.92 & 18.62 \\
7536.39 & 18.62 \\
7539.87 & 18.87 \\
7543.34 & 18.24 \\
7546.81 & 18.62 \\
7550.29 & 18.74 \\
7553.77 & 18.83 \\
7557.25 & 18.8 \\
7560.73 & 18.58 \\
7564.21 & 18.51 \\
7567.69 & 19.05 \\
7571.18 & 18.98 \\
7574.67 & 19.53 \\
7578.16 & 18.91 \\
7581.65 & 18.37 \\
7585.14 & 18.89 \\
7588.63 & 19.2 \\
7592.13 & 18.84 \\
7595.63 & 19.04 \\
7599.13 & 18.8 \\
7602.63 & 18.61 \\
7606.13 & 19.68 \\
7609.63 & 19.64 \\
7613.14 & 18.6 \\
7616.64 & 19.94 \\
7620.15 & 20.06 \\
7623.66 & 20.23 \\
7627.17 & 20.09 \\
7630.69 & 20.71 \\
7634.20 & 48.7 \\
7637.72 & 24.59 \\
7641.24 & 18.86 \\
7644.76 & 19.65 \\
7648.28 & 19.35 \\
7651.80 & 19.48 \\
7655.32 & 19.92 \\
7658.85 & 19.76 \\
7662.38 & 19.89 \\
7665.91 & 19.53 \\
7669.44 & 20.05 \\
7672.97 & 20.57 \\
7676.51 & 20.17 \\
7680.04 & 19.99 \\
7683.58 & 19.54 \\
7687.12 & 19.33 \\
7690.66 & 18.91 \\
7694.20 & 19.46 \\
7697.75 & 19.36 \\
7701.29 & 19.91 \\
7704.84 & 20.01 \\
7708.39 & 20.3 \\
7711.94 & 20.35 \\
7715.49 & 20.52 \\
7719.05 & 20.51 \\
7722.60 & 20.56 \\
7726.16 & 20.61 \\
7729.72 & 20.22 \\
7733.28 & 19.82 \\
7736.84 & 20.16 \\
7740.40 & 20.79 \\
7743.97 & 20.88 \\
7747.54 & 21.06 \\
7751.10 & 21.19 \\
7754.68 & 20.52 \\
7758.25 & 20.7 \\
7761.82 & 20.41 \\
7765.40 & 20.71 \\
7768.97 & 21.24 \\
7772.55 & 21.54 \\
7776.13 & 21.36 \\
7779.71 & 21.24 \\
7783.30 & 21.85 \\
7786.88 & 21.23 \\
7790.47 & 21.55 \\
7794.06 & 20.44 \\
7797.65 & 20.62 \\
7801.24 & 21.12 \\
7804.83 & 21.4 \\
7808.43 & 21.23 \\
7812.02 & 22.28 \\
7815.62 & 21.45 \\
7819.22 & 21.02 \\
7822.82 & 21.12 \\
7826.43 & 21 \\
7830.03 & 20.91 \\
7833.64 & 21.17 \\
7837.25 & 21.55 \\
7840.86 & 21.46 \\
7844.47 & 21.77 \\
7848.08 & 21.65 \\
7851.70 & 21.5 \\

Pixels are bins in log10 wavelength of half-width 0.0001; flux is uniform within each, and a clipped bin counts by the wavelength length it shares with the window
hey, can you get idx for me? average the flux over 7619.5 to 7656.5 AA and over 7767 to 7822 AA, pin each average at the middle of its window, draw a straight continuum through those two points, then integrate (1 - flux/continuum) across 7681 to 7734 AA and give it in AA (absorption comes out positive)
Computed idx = 5.4 AA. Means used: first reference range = 23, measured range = 20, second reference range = 21.3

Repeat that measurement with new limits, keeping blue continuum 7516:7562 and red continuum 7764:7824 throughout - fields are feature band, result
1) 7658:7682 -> 0.0 AA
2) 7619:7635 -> -4.3 AA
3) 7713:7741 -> 0.3 AA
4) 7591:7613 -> 0.2 AA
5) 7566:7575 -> -0.1 AA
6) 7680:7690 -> 0.3 AA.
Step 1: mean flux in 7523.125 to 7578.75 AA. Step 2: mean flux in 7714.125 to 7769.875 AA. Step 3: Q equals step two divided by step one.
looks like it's 1.10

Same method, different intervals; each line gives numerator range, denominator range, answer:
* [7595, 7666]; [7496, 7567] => 1.14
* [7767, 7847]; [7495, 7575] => 1.14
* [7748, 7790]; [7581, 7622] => 1.10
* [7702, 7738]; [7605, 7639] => 0.87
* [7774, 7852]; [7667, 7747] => 1.06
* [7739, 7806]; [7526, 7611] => 1.12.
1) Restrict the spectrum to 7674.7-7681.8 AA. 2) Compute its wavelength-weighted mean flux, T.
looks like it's 20.1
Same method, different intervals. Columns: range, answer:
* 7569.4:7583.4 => 18.9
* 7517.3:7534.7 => 18.5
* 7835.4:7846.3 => 21.6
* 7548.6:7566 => 18.7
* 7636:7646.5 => 21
